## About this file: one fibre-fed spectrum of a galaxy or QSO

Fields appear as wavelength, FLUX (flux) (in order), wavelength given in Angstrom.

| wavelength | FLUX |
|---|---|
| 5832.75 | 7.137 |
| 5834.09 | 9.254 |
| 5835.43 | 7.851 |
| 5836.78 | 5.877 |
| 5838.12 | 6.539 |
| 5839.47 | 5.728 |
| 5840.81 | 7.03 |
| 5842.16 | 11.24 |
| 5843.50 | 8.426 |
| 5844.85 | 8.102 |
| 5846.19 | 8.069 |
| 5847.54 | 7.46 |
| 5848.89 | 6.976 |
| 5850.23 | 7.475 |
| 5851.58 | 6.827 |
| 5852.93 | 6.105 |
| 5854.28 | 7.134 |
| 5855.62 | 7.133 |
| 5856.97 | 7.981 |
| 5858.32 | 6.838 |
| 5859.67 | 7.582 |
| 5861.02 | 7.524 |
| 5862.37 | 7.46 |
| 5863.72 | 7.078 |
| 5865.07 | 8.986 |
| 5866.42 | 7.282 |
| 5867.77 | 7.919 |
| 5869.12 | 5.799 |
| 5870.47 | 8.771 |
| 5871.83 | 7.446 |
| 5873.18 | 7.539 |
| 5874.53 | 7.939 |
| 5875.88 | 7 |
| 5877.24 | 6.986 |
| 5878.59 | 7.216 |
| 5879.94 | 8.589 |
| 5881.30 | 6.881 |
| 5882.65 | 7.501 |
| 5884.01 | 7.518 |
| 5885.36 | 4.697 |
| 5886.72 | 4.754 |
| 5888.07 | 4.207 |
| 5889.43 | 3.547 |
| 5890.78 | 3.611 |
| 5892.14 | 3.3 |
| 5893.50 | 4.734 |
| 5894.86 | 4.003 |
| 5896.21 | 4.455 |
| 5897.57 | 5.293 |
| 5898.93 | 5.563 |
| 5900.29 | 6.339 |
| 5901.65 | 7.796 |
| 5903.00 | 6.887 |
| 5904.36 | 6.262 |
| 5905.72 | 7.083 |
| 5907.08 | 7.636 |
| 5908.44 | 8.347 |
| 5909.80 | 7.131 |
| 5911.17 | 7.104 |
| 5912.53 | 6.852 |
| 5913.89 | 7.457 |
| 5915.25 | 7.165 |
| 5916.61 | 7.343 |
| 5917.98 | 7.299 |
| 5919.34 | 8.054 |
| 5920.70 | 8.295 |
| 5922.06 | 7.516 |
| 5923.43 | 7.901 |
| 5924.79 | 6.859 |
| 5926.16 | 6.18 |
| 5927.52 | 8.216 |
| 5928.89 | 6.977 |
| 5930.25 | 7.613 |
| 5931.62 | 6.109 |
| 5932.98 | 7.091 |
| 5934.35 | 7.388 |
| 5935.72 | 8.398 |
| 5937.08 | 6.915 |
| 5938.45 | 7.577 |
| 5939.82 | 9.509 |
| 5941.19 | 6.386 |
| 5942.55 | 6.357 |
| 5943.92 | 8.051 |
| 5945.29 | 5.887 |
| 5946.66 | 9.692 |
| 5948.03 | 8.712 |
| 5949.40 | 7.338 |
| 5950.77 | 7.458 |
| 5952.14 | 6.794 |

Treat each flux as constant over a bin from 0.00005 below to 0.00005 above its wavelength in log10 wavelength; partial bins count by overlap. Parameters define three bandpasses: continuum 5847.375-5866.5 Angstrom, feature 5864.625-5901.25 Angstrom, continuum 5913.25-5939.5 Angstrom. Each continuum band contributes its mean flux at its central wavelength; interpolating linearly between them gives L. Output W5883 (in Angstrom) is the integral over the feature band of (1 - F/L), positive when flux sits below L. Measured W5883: 5.7 Angstrom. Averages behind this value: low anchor 7.32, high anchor 7.42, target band 6.21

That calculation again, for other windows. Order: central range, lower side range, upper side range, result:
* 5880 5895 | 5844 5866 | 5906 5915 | 4.5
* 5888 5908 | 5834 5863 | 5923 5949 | 5.4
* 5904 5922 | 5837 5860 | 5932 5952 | 0.3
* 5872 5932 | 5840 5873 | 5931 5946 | 6.5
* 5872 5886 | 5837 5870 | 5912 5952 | 0.5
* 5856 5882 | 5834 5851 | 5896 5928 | -0.3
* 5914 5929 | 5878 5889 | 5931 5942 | -0.7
